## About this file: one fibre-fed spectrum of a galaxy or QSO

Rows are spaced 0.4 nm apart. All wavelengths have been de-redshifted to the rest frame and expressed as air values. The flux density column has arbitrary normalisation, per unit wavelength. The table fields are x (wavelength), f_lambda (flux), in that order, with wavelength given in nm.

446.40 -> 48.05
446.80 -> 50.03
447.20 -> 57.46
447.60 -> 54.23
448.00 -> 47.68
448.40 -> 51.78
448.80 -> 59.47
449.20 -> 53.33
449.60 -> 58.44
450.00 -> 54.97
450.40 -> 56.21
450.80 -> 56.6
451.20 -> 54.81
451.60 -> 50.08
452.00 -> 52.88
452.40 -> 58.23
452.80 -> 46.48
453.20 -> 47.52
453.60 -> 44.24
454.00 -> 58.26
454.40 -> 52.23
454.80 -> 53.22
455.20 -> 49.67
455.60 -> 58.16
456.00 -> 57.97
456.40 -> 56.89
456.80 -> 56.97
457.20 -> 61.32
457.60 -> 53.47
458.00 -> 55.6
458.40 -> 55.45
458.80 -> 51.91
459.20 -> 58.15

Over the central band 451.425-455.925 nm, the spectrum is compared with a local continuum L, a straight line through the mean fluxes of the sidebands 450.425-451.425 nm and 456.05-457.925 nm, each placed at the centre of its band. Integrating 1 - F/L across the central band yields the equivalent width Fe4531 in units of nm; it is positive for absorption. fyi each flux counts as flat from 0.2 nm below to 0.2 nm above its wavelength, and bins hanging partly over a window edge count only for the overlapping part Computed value 0.34 nm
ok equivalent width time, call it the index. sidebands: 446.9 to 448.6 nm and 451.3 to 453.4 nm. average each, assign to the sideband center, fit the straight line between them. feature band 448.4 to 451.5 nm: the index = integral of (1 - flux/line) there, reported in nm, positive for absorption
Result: -0.228 nm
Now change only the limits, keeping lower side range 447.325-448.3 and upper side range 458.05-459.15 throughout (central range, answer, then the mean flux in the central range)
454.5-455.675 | 0.011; 53.1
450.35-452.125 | -0.051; 54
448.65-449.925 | -0.118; 56.8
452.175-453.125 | 0.021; 51.7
